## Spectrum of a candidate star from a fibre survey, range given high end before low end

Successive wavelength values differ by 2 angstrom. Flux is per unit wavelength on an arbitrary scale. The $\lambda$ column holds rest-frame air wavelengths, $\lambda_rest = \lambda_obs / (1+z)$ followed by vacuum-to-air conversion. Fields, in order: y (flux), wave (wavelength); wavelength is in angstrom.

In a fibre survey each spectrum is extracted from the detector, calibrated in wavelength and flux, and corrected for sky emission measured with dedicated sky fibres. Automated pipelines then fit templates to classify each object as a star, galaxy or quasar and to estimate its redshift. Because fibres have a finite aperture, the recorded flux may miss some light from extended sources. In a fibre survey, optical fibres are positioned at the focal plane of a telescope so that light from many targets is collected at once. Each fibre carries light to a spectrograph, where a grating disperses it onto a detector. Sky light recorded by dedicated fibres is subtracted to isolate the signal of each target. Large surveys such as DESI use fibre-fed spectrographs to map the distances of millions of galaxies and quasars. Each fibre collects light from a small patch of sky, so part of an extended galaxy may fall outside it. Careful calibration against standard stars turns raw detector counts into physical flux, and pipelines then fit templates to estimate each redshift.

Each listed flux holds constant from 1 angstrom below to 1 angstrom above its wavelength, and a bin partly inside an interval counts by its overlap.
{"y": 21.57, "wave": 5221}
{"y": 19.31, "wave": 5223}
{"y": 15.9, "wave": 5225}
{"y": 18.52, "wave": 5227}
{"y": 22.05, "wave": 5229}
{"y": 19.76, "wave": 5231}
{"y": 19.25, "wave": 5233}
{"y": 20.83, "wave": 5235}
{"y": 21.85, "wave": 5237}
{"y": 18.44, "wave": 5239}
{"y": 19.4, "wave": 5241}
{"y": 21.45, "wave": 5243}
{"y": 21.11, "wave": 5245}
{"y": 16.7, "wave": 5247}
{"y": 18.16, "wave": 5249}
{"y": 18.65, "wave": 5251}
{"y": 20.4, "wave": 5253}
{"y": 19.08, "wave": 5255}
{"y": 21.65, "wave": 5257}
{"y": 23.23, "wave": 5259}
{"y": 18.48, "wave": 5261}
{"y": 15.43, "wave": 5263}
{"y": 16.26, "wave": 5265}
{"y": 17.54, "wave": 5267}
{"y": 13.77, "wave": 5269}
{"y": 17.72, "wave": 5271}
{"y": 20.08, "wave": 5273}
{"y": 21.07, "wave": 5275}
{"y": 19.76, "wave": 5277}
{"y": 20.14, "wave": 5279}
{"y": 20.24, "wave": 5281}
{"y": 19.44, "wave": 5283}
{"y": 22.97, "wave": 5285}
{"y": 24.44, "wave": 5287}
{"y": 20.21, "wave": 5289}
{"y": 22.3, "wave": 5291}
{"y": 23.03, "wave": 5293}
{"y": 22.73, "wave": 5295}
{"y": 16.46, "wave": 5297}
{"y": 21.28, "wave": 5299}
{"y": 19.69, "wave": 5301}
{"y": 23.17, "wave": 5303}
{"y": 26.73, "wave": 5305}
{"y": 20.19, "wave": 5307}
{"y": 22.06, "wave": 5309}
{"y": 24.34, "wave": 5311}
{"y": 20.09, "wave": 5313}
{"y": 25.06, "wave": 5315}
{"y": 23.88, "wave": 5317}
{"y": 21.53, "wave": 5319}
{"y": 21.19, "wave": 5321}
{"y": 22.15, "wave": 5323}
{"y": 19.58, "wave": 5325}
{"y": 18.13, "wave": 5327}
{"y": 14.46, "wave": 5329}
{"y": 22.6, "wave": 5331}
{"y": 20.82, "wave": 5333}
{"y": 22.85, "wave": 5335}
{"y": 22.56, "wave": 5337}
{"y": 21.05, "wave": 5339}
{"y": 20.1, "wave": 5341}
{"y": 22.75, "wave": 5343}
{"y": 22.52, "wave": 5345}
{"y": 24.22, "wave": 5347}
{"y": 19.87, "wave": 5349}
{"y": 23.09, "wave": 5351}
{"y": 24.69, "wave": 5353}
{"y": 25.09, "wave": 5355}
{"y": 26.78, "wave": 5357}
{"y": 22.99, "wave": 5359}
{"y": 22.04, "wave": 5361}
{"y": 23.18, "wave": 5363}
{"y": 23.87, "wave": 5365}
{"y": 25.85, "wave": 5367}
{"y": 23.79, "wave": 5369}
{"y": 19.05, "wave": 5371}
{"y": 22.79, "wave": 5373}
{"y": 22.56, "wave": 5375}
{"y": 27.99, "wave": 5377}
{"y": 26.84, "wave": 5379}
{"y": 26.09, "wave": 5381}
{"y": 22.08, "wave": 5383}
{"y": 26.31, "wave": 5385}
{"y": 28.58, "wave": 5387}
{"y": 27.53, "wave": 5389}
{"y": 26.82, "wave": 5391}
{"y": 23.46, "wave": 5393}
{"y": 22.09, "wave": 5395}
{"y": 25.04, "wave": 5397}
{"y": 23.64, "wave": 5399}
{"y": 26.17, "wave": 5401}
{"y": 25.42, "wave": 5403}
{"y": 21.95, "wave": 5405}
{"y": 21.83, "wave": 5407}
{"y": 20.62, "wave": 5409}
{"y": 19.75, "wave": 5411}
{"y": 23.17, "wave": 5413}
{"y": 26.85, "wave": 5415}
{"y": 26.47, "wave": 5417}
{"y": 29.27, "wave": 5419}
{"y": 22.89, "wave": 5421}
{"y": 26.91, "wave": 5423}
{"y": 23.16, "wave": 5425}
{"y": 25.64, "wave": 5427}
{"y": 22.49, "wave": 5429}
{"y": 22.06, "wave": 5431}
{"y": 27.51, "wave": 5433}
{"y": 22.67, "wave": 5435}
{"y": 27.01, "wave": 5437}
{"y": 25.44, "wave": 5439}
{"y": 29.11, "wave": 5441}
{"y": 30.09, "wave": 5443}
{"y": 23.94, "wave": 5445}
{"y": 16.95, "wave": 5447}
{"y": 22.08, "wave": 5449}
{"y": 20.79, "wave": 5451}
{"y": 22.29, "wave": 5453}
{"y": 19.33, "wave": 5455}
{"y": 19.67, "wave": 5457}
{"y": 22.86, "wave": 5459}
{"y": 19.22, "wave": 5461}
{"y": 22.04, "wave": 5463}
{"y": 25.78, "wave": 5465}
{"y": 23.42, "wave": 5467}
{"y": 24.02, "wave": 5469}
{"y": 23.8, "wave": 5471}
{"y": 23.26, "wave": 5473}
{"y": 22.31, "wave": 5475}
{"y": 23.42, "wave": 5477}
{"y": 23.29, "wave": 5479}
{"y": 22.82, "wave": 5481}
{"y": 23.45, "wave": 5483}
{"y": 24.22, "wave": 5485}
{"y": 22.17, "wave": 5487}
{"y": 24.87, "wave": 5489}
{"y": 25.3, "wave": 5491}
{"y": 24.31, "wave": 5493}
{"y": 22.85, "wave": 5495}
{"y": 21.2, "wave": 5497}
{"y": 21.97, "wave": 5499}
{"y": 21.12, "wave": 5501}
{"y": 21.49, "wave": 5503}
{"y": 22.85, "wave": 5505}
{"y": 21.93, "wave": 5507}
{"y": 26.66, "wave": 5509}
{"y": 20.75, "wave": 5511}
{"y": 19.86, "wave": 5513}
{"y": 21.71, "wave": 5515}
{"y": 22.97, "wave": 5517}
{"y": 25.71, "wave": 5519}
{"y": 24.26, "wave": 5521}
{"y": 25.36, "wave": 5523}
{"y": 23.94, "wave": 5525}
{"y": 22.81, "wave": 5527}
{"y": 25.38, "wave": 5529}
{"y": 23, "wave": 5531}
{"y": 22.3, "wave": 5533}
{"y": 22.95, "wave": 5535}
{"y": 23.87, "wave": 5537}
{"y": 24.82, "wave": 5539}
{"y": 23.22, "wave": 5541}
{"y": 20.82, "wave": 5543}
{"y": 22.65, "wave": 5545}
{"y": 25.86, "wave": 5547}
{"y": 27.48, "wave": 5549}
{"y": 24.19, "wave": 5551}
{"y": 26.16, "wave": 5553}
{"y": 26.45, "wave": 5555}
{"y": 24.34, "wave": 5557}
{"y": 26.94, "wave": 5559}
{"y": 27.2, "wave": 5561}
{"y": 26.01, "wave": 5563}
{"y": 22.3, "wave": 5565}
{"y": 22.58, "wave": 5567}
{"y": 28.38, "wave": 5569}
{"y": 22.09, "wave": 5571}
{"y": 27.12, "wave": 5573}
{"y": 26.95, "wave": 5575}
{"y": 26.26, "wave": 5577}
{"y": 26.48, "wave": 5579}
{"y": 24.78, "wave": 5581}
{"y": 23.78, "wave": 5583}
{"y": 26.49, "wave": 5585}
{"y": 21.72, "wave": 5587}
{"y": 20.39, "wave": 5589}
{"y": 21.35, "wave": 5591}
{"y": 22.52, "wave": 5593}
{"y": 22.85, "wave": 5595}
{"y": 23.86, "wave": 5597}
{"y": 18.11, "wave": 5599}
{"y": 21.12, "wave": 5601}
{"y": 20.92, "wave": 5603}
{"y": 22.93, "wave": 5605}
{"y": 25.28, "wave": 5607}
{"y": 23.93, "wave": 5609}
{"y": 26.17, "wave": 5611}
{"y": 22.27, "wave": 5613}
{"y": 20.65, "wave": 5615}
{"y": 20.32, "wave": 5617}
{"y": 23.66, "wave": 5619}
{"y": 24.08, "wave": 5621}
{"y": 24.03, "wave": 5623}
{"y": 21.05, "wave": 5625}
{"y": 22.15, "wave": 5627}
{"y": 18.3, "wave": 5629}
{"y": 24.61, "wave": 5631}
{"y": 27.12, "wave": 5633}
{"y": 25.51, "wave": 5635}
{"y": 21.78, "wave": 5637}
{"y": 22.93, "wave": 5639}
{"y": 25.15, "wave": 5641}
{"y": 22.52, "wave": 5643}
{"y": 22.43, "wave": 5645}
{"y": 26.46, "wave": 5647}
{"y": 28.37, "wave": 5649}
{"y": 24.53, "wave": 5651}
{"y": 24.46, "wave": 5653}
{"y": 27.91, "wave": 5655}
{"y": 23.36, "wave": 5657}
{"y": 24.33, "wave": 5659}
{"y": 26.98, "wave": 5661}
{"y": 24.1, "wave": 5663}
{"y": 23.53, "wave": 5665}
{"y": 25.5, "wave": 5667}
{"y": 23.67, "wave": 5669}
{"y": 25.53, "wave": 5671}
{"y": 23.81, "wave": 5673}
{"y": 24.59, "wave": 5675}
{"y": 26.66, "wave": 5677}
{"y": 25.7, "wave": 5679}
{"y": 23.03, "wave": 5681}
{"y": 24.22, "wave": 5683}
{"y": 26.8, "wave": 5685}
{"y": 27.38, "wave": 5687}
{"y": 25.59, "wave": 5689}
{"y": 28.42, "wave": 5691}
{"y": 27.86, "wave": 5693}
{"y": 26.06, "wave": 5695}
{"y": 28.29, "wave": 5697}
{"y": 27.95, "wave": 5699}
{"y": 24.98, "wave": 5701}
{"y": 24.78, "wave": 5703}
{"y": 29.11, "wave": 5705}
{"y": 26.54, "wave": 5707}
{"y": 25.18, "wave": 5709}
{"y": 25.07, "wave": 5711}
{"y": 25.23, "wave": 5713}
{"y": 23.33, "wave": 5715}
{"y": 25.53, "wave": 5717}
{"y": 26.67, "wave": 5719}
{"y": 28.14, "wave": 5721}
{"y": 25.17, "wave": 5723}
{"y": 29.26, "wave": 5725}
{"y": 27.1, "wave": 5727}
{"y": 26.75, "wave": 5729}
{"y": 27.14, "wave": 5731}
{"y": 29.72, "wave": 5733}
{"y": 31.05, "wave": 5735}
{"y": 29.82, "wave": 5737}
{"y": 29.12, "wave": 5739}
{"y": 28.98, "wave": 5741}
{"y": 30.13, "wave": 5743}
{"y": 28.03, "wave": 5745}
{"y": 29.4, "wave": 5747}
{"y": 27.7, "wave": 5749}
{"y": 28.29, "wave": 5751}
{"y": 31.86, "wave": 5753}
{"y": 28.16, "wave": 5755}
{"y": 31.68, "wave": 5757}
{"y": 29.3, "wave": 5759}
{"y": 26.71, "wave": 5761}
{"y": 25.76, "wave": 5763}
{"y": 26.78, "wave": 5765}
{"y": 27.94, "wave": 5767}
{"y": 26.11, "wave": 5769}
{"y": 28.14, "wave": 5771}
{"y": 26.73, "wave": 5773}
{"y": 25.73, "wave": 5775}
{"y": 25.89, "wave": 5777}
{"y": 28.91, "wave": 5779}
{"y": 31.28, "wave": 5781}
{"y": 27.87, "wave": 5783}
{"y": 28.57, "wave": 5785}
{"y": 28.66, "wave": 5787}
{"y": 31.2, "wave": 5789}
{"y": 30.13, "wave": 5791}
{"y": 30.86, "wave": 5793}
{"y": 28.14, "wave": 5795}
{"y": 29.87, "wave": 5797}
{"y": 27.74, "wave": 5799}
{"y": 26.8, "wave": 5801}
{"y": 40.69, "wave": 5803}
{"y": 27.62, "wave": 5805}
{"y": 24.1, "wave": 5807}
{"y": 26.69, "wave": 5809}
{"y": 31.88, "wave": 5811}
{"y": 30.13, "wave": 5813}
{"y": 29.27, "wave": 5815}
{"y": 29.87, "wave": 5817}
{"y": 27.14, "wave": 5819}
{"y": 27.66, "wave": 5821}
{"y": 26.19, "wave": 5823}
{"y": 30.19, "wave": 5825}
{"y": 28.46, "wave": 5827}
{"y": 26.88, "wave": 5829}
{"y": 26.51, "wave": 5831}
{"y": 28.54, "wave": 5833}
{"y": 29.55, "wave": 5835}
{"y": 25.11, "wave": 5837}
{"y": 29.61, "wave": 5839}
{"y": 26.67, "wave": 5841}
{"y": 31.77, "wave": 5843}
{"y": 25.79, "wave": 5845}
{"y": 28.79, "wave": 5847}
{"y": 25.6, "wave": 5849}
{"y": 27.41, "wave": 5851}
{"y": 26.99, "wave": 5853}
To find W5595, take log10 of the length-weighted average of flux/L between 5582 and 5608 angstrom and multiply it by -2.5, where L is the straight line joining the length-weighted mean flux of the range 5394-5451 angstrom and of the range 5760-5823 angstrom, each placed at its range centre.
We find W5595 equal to 0.17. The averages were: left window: 24.2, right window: 28.5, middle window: 22.4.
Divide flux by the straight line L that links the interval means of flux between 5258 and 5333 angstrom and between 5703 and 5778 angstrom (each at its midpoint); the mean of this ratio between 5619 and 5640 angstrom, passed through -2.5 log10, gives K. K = 0.12 mag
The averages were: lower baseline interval 20.6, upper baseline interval 27.6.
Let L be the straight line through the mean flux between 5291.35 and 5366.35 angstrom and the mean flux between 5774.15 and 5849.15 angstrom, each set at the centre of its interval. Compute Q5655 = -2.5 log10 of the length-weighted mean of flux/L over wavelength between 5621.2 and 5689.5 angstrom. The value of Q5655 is 0.09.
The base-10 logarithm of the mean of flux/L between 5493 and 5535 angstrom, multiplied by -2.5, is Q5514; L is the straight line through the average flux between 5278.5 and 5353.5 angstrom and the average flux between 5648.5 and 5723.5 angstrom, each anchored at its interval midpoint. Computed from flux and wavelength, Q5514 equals 0.04 mag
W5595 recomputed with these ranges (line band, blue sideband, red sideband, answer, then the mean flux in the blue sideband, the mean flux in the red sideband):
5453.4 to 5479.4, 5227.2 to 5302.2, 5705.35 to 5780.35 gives 0.03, 19.9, 27.7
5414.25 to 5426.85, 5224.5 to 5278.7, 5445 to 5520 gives -0.20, 19.2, 22.5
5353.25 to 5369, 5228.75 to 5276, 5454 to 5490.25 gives -0.16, 19.2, 22.8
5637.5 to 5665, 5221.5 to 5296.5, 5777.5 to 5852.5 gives 0.05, 19.8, 28.7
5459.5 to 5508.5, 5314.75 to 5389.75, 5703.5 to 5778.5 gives 0.07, 23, 27.6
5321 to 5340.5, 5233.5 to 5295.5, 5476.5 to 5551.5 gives 0.02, 19.9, 23.4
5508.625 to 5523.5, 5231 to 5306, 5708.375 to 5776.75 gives 0.04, 20.1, 27.7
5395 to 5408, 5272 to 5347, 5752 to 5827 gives -0.05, 21.4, 28.7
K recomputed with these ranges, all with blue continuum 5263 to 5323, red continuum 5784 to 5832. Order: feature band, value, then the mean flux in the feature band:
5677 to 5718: 0.05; 26.1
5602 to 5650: 0.12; 23.4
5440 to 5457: 0.02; 22.9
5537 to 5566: 0.00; 24.9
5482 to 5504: 0.05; 23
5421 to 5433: -0.06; 24.2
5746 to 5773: 0.00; 28.2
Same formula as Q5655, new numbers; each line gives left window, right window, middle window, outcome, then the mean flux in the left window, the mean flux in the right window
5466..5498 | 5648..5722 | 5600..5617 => 0.10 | 23.4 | 25.8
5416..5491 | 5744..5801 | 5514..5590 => 0.03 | 23.7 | 28.5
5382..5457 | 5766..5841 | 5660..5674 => 0.09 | 24.2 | 28.5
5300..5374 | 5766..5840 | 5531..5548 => 0.08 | 22.3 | 28.6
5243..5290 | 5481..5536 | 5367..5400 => -0.16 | 19.5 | 23.2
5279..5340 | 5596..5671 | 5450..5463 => 0.08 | 21.5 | 23.6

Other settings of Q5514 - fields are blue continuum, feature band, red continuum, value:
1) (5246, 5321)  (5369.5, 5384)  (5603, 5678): -0.12 mag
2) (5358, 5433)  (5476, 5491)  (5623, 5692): 0.04 mag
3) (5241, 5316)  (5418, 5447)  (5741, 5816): -0.10 mag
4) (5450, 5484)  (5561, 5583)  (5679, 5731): -0.05 mag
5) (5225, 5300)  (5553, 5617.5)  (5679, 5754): 0.05 mag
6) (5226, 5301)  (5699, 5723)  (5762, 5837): 0.05 mag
